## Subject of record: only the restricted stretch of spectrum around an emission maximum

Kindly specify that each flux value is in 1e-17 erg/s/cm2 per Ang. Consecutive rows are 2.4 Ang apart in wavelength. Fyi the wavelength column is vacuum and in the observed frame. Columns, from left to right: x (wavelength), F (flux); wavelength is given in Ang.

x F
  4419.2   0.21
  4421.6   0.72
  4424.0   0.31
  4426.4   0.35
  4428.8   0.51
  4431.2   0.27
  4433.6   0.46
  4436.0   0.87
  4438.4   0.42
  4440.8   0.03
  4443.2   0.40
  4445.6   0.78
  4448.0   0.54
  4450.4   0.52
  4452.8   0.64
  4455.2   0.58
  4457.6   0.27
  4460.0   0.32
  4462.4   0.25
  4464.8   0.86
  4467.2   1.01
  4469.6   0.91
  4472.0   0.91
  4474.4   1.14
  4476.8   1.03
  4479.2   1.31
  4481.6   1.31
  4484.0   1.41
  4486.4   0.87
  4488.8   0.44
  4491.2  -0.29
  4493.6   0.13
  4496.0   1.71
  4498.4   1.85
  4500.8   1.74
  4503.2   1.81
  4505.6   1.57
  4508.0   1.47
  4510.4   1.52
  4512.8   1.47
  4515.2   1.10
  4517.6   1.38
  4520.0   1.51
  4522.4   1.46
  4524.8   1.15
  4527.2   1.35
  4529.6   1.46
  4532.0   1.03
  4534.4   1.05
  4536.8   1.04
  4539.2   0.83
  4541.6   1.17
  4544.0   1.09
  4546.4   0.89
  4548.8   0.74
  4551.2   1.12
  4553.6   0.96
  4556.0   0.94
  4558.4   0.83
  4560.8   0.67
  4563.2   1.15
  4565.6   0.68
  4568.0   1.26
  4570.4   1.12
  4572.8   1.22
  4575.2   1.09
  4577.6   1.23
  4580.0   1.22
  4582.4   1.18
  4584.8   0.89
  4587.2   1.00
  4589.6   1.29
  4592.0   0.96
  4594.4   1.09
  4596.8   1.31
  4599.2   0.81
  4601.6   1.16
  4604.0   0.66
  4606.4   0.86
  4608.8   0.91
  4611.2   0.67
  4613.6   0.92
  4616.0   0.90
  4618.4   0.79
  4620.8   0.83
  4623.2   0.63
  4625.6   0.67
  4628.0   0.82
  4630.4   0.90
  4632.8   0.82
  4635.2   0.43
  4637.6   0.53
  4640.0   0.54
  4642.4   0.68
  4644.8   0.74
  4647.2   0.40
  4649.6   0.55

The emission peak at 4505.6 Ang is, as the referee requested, Ly-alpha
